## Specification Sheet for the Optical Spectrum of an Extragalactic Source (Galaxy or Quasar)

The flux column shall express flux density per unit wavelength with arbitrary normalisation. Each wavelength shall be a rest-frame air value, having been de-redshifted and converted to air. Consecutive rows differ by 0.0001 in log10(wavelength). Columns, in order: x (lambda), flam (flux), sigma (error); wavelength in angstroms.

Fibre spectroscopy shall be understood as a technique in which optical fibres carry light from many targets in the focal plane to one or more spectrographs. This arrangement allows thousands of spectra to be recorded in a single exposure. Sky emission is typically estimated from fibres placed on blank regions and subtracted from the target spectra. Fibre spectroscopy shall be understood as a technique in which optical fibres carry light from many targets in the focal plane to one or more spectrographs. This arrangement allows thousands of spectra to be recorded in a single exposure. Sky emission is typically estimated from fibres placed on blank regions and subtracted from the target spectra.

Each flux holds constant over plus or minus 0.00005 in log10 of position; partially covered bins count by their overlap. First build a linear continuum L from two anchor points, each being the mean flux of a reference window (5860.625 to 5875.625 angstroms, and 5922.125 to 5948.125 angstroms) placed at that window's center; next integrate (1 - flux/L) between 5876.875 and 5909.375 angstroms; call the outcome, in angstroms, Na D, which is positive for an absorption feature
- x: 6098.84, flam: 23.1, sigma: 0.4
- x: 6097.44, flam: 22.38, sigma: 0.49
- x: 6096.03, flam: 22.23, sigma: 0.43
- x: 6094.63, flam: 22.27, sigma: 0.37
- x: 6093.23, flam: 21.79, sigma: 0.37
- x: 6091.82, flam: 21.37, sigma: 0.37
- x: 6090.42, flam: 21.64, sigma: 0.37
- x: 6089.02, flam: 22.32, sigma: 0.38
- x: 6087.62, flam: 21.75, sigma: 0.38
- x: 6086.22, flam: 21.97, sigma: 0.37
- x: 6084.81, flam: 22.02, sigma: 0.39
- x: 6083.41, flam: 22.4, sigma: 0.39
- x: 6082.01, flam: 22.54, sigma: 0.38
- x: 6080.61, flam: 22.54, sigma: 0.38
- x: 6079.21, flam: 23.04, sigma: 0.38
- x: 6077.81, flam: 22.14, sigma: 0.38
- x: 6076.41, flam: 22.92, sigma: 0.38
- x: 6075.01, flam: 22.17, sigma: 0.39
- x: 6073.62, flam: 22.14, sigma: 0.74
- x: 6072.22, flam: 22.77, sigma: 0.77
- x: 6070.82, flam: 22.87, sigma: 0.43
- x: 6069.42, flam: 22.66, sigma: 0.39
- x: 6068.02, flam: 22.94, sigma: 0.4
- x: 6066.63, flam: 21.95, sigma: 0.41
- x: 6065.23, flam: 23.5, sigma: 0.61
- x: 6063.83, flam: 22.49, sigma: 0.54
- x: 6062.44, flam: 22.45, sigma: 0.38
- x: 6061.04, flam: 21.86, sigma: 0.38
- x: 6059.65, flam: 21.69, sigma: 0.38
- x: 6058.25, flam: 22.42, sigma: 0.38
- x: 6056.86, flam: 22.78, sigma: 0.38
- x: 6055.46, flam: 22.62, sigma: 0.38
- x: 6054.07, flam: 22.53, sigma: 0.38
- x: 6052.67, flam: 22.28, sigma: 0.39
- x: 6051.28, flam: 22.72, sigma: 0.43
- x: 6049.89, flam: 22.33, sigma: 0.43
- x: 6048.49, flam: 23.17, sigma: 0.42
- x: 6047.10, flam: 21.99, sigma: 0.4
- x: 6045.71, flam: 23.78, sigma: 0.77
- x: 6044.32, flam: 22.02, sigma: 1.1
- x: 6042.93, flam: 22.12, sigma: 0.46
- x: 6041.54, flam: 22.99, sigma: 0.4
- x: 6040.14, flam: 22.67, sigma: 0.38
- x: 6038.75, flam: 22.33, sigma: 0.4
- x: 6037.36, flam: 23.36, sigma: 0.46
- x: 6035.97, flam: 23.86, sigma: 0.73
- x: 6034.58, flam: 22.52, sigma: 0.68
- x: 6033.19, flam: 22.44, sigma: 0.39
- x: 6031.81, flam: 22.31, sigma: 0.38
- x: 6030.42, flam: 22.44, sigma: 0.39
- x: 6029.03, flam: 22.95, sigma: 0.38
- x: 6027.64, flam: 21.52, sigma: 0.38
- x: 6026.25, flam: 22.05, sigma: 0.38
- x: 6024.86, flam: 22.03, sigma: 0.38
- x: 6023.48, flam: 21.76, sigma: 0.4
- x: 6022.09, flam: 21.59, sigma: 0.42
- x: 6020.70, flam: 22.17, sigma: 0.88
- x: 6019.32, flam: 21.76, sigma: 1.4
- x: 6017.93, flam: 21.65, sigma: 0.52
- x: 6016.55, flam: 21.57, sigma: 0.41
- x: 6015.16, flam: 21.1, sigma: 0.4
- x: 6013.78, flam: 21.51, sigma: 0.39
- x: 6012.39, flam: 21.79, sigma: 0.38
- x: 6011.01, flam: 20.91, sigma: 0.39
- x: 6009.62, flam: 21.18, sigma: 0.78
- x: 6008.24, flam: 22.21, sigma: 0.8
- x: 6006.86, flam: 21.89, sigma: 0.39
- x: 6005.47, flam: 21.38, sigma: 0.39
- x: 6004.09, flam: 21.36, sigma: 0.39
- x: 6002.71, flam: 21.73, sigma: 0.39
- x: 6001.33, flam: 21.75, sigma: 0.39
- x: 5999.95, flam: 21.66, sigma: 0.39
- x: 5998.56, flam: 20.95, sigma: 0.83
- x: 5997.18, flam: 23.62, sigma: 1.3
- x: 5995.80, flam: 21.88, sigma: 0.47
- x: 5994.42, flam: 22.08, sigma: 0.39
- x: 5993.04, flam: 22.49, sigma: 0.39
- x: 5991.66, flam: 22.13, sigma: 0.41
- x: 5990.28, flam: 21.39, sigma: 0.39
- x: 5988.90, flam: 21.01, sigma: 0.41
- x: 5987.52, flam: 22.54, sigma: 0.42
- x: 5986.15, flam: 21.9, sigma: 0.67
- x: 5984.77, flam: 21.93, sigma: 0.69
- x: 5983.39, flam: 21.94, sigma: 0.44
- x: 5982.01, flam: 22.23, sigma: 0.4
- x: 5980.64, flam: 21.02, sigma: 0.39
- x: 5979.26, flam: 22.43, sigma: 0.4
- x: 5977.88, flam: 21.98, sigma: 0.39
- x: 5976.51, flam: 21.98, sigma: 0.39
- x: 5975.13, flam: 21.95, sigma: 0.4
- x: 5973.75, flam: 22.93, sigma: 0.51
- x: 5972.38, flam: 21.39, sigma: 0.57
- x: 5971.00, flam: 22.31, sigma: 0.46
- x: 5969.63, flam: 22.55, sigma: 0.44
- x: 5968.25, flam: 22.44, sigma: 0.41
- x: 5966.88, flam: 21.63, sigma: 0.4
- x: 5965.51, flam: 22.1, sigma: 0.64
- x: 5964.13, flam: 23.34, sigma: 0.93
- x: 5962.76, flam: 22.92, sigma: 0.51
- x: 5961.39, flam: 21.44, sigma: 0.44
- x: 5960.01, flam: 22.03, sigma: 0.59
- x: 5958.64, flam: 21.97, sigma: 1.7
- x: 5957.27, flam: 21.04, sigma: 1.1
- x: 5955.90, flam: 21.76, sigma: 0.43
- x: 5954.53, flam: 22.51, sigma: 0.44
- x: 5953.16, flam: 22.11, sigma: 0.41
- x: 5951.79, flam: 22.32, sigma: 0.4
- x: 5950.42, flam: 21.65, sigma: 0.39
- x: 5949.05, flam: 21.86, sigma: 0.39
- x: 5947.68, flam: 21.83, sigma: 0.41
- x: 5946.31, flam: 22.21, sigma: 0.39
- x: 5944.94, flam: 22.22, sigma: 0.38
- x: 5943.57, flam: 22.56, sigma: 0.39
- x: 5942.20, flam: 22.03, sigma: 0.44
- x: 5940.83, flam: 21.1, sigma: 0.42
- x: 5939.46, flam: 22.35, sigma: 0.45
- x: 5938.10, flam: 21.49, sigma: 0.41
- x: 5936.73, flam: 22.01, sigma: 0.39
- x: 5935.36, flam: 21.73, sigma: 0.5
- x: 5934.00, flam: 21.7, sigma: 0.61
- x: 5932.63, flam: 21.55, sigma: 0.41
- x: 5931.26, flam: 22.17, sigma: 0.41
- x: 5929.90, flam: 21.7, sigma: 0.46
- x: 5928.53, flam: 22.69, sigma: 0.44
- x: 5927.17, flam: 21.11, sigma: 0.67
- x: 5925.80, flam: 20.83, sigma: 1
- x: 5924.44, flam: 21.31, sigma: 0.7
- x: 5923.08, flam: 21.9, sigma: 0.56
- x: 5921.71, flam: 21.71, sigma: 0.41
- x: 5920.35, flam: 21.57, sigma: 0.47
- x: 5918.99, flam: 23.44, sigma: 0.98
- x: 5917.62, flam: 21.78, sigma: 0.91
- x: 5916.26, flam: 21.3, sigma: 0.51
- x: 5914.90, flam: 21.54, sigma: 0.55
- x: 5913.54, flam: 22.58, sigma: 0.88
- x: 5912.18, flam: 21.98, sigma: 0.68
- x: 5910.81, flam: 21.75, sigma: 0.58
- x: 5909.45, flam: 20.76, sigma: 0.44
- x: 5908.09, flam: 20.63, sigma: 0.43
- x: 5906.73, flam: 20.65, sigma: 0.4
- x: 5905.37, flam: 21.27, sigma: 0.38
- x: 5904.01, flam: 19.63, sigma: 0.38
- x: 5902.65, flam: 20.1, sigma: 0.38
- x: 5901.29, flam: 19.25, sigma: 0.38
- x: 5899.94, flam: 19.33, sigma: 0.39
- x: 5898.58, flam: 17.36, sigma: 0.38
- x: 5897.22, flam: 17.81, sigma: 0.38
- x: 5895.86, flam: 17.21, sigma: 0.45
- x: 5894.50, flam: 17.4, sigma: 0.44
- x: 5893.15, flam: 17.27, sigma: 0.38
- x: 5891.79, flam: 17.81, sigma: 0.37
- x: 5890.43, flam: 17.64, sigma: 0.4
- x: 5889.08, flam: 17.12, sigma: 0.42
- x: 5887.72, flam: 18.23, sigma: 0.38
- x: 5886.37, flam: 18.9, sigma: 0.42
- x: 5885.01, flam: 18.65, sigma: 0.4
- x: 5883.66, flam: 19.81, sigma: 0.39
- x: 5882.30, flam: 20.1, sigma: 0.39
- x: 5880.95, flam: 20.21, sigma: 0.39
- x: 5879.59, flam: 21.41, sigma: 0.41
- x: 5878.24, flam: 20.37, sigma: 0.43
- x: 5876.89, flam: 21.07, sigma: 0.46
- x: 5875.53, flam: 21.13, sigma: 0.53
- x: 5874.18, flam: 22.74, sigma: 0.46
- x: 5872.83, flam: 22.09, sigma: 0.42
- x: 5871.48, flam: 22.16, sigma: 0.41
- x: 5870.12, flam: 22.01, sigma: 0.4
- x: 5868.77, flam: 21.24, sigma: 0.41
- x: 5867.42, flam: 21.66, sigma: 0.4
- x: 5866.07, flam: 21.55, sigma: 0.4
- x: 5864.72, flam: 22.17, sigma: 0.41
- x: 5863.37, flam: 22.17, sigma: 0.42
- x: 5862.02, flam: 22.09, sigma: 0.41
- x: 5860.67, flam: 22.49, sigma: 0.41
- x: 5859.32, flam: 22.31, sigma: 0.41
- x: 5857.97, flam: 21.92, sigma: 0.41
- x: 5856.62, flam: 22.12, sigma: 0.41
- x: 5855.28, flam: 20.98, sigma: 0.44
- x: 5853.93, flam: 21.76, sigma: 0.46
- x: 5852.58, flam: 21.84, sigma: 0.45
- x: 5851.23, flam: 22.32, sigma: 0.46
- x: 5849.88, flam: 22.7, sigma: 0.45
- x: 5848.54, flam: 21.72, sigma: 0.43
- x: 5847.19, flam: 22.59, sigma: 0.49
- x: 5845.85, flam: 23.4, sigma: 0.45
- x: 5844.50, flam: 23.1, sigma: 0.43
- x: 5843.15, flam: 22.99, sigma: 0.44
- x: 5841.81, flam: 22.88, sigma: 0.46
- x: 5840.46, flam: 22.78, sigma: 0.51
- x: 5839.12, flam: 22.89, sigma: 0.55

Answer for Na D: 4.1 angstroms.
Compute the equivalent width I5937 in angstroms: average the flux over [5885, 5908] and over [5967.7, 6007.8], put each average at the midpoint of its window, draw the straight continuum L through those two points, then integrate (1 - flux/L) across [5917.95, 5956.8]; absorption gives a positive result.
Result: -3.5 angstroms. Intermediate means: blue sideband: 18.6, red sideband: 22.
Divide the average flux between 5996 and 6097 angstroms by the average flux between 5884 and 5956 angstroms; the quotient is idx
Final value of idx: 1.1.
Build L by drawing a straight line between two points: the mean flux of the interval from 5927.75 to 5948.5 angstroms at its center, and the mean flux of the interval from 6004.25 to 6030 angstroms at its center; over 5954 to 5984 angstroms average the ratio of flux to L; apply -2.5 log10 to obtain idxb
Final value -0.01 mag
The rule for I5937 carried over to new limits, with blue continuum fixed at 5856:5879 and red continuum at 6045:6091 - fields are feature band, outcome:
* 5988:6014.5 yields 0.6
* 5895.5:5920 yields 1.6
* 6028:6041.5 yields -0.2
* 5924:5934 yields 0.2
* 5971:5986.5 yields 0.1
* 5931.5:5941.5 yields 0.1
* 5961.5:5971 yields -0.1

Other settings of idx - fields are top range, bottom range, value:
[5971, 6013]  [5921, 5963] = 1.00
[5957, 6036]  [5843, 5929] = 1.05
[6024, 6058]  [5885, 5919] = 1.15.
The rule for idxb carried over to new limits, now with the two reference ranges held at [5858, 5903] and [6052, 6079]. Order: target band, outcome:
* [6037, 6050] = -0.02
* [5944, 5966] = -0.05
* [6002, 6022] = 0.01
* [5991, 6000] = -0.03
